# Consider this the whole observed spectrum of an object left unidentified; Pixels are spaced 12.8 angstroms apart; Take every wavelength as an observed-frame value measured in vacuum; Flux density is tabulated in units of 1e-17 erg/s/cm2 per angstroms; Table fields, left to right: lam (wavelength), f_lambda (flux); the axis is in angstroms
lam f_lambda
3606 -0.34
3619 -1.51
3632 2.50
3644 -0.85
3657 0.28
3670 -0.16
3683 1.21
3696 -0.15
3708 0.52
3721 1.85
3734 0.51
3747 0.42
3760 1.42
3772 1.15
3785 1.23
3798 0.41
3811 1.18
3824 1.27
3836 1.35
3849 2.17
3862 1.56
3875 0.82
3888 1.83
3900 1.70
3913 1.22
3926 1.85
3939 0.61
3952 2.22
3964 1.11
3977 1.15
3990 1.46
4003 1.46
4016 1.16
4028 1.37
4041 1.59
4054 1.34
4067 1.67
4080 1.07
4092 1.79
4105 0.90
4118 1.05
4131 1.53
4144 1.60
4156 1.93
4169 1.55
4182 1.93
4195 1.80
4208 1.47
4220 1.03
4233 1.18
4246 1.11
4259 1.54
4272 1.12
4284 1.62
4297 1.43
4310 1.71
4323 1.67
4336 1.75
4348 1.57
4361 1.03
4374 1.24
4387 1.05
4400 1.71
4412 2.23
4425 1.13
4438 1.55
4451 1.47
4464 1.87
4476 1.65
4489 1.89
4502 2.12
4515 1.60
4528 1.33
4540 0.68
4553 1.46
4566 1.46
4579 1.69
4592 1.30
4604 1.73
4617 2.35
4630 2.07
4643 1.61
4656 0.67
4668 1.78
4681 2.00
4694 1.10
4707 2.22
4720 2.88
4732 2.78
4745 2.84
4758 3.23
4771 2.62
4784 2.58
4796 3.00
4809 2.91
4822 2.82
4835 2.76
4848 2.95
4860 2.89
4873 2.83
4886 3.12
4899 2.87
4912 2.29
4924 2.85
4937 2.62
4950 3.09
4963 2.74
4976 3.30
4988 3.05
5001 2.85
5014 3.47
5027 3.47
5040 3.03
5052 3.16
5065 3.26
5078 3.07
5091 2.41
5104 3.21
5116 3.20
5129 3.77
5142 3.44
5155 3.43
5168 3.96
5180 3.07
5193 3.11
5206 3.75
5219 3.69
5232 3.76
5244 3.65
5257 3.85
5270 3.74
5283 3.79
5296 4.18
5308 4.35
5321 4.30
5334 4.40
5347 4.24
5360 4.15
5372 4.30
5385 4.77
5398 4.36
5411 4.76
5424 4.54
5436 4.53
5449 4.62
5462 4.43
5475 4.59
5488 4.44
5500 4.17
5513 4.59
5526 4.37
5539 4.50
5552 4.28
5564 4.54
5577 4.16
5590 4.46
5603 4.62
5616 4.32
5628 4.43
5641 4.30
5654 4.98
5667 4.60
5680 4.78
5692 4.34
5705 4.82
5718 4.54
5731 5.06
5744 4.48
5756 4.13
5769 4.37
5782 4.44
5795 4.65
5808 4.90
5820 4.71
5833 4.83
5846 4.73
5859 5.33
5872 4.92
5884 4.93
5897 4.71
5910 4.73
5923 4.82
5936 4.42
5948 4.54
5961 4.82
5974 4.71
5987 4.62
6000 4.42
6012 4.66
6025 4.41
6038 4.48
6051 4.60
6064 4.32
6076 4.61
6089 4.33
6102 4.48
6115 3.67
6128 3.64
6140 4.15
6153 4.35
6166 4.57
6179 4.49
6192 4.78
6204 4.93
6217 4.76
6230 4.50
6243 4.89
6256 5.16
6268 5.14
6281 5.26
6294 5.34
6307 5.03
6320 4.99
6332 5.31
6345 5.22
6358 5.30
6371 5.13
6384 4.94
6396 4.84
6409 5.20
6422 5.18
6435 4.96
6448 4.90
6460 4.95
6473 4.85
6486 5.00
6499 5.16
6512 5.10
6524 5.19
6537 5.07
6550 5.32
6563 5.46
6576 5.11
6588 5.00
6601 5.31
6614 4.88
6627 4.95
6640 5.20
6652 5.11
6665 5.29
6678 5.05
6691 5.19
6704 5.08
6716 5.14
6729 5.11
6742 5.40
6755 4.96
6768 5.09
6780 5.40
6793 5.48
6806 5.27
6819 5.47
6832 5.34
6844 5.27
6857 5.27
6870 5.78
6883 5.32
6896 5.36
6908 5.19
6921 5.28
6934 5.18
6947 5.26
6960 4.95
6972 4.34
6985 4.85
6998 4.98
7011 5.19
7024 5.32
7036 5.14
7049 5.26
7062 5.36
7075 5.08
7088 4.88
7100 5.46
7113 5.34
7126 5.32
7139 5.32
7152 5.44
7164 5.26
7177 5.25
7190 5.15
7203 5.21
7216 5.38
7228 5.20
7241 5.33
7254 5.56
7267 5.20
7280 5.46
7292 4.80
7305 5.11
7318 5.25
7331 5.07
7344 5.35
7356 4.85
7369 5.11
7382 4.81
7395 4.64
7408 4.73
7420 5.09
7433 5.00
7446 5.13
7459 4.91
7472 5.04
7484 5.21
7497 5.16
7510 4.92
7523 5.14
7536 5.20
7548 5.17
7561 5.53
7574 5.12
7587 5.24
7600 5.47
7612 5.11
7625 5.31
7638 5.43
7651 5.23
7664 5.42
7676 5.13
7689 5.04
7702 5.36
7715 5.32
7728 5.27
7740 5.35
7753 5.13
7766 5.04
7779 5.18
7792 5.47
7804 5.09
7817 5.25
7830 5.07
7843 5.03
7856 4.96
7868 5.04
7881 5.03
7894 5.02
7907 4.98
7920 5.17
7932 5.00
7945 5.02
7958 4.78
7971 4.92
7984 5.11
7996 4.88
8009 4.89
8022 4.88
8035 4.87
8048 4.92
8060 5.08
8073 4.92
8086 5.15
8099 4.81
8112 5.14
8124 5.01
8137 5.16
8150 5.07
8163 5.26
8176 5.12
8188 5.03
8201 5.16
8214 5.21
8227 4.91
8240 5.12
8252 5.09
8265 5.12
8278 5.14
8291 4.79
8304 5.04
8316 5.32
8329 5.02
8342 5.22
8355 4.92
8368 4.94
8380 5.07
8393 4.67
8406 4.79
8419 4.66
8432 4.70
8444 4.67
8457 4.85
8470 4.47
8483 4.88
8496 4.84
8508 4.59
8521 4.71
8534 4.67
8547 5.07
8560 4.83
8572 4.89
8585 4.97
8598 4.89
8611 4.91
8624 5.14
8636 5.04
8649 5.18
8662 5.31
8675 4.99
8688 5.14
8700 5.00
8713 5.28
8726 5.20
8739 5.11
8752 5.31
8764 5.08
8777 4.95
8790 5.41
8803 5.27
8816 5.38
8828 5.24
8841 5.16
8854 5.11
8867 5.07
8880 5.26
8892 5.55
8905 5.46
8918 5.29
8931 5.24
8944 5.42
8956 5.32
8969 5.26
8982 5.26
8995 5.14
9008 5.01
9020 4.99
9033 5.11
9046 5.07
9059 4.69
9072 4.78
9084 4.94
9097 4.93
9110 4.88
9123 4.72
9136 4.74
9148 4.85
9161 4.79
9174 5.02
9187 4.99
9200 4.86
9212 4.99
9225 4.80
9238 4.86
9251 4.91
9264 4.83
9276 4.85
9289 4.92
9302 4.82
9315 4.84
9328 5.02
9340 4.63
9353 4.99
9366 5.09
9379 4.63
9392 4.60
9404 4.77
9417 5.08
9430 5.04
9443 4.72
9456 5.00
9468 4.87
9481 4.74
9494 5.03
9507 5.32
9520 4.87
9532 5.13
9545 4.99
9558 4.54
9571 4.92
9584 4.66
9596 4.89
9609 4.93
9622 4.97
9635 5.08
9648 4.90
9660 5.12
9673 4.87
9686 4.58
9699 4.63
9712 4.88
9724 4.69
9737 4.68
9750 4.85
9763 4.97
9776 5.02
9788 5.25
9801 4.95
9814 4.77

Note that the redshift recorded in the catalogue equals 0.183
